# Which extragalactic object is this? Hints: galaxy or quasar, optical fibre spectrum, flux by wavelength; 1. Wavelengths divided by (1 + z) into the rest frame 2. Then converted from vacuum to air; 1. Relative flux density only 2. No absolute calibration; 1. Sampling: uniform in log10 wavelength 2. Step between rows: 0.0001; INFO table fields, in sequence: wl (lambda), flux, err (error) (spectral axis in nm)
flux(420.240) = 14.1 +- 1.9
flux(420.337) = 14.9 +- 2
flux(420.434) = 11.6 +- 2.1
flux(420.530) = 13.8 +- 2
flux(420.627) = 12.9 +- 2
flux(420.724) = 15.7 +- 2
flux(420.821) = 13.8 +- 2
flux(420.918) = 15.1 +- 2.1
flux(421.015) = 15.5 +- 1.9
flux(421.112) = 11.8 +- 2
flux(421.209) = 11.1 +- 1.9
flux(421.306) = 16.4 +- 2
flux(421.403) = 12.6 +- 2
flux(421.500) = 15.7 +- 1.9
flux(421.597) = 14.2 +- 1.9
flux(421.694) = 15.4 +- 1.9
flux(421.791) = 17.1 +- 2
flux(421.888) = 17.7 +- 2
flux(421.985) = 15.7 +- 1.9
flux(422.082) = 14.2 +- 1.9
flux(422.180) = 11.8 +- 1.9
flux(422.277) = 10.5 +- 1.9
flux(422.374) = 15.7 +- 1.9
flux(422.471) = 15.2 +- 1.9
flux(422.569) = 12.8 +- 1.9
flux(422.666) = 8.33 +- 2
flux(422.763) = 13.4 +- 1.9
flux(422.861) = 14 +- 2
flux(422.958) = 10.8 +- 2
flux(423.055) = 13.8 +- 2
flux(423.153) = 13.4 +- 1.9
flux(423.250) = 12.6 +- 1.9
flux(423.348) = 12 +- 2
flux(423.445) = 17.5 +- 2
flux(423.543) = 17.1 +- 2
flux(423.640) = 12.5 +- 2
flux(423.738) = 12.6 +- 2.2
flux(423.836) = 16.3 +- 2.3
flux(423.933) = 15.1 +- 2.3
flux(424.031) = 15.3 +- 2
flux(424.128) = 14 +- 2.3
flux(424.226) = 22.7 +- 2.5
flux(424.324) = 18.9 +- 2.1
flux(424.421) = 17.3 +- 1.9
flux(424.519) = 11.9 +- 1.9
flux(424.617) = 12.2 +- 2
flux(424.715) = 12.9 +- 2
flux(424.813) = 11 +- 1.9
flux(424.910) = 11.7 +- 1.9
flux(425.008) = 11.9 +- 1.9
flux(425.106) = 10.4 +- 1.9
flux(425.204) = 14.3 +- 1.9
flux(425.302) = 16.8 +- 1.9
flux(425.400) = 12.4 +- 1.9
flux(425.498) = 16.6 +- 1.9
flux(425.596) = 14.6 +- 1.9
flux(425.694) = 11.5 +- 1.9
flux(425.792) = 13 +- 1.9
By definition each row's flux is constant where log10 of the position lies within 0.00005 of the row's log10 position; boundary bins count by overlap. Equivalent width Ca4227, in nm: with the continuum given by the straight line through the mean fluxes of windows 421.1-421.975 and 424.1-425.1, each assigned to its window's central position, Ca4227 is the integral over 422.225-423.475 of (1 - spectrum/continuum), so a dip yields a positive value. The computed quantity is 0.14 nm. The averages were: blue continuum 14.8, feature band 13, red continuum 14.3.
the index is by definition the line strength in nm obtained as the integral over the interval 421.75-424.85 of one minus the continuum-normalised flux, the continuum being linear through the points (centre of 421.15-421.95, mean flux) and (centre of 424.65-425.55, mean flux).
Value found -0.050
